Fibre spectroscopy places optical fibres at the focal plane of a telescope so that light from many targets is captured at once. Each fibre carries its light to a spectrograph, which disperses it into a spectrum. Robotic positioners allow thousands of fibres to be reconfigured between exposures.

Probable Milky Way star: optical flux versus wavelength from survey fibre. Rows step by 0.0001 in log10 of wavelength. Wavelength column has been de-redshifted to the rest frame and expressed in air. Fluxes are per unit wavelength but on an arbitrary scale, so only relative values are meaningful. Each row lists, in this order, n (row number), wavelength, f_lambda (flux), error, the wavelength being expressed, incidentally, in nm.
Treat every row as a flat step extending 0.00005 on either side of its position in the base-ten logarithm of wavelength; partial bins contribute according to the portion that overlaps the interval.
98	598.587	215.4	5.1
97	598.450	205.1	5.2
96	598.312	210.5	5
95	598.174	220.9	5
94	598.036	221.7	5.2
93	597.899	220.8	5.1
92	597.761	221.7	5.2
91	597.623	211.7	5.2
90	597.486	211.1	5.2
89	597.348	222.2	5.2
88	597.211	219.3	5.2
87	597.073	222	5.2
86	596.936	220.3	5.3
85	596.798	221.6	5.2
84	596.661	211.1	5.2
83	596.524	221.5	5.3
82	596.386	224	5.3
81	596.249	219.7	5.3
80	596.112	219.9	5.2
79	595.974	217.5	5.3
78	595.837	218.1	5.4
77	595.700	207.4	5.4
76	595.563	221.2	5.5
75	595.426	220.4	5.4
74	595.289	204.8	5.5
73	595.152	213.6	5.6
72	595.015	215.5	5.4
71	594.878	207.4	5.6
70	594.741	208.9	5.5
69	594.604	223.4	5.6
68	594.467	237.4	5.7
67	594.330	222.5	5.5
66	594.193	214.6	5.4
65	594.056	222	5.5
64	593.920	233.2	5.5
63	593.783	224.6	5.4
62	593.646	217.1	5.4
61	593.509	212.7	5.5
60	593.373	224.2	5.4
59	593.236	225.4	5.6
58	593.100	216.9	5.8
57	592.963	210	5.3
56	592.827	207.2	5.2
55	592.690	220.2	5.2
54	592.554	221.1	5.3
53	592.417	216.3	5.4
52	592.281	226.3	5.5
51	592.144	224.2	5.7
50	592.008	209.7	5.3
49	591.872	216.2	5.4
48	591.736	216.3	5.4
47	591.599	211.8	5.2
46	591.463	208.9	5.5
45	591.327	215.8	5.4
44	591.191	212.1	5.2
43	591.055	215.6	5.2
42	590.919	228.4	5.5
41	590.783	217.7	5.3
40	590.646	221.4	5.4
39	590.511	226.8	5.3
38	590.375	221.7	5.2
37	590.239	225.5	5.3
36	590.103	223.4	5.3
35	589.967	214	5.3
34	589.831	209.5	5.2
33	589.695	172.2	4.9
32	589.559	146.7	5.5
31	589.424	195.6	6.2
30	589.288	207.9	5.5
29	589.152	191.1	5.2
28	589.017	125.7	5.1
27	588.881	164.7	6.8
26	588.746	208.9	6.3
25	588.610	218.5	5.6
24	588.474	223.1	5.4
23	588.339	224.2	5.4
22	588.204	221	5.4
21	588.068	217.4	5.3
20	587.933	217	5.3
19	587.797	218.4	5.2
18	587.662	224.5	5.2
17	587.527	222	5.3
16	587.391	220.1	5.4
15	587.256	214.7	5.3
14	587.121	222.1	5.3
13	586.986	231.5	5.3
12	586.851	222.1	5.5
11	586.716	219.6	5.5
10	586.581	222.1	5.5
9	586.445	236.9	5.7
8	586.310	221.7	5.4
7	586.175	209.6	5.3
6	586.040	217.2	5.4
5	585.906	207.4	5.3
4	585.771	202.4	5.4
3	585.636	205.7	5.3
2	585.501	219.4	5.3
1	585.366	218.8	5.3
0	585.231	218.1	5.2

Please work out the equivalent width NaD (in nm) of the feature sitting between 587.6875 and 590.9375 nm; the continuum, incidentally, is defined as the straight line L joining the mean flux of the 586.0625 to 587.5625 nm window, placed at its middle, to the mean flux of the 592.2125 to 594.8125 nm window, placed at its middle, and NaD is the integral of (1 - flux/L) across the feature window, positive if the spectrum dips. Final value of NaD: 0.23 nm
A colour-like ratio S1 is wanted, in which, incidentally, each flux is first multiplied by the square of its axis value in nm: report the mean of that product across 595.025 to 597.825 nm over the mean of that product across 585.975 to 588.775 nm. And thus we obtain 1.02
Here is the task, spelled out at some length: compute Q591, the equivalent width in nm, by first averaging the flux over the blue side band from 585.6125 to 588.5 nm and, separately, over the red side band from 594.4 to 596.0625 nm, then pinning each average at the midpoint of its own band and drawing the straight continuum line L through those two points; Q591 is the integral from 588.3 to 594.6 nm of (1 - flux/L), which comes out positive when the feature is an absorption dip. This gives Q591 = 0.16 nm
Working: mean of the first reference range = 219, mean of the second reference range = 216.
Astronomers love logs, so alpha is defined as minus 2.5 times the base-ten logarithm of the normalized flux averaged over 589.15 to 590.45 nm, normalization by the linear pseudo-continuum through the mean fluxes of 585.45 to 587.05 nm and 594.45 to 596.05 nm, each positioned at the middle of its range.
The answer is 0.08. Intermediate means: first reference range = 218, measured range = 201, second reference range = 216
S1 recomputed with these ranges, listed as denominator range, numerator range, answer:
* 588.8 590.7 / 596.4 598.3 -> 1.14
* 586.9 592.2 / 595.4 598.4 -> 1.06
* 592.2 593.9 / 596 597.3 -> 1.02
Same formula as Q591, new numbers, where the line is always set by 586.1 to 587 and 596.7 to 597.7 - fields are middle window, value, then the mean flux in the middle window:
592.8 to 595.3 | 0.01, 218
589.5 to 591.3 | 0.08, 211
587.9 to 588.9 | 0.04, 214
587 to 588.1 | 0.01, 220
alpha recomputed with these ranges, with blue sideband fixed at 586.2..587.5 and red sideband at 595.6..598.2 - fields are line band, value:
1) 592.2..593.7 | 0.011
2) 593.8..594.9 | -0.011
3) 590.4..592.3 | 0.015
